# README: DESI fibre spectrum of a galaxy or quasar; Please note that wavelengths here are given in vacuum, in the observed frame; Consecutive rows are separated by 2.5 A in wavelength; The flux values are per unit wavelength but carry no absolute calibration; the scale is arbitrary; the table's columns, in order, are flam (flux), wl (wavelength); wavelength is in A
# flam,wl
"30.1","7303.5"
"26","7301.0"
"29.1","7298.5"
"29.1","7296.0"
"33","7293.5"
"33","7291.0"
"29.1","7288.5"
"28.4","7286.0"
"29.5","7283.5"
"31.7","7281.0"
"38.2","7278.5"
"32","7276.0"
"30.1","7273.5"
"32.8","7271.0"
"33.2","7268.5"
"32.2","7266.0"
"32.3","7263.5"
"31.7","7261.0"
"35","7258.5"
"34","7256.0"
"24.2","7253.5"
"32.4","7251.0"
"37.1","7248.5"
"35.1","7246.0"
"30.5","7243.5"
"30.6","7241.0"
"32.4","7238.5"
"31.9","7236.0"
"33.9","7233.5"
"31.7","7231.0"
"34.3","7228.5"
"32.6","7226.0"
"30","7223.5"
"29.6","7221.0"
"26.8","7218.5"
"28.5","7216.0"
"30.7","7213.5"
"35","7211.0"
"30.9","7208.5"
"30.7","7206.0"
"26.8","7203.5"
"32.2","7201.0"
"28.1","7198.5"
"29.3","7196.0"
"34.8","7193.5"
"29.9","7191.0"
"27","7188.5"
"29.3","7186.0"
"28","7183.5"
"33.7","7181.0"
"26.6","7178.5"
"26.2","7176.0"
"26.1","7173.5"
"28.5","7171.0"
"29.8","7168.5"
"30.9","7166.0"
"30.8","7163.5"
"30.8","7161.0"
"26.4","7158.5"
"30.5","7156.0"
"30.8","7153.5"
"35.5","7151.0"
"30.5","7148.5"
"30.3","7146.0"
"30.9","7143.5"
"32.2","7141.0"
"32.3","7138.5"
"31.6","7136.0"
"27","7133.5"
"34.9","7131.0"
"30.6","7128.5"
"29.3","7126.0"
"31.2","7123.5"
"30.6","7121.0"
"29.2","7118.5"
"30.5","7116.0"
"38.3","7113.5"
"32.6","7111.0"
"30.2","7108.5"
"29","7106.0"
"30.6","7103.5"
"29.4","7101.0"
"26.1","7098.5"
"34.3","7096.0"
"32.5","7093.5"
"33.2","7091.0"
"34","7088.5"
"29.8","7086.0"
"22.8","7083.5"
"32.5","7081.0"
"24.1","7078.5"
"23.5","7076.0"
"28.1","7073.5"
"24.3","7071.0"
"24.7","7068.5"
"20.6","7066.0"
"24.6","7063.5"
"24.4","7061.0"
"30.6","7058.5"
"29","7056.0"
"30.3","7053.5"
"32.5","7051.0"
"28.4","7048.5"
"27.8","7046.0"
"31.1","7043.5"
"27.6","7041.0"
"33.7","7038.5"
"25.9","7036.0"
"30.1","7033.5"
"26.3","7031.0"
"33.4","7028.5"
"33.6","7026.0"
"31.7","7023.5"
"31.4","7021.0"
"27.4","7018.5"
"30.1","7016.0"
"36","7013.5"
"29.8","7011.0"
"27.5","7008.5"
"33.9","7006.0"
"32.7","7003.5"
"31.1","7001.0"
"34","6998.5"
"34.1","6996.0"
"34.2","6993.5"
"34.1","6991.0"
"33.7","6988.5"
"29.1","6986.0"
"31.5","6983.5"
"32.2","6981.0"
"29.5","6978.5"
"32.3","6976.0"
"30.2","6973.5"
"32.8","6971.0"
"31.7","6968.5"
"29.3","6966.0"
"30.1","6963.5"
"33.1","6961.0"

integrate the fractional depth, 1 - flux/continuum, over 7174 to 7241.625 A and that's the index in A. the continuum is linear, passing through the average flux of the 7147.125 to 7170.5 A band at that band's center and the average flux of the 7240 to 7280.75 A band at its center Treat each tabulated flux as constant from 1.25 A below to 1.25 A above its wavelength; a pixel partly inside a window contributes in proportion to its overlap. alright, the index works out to 2.5 A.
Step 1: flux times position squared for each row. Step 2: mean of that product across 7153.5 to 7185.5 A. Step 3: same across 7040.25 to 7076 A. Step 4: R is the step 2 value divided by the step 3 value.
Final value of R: 1.10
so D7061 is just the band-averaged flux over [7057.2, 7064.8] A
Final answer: 26.5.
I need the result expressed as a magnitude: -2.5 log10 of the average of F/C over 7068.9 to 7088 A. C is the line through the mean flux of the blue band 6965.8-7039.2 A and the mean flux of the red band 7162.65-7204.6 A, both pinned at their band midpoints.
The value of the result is 0.15 mag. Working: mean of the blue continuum 31.5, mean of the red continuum 29.3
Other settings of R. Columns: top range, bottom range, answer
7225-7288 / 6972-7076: 1.15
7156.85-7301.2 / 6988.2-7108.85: 1.09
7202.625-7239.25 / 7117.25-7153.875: 1.02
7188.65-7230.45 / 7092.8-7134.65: 1.01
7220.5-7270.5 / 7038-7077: 1.24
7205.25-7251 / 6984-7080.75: 1.13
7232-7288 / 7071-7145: 1.11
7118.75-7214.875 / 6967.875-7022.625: 1.00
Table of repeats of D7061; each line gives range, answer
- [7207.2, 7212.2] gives 32.9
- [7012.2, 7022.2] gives 31.2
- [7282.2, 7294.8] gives 30.6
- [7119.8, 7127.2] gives 30.4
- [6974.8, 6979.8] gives 30.9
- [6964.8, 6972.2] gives 31.3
